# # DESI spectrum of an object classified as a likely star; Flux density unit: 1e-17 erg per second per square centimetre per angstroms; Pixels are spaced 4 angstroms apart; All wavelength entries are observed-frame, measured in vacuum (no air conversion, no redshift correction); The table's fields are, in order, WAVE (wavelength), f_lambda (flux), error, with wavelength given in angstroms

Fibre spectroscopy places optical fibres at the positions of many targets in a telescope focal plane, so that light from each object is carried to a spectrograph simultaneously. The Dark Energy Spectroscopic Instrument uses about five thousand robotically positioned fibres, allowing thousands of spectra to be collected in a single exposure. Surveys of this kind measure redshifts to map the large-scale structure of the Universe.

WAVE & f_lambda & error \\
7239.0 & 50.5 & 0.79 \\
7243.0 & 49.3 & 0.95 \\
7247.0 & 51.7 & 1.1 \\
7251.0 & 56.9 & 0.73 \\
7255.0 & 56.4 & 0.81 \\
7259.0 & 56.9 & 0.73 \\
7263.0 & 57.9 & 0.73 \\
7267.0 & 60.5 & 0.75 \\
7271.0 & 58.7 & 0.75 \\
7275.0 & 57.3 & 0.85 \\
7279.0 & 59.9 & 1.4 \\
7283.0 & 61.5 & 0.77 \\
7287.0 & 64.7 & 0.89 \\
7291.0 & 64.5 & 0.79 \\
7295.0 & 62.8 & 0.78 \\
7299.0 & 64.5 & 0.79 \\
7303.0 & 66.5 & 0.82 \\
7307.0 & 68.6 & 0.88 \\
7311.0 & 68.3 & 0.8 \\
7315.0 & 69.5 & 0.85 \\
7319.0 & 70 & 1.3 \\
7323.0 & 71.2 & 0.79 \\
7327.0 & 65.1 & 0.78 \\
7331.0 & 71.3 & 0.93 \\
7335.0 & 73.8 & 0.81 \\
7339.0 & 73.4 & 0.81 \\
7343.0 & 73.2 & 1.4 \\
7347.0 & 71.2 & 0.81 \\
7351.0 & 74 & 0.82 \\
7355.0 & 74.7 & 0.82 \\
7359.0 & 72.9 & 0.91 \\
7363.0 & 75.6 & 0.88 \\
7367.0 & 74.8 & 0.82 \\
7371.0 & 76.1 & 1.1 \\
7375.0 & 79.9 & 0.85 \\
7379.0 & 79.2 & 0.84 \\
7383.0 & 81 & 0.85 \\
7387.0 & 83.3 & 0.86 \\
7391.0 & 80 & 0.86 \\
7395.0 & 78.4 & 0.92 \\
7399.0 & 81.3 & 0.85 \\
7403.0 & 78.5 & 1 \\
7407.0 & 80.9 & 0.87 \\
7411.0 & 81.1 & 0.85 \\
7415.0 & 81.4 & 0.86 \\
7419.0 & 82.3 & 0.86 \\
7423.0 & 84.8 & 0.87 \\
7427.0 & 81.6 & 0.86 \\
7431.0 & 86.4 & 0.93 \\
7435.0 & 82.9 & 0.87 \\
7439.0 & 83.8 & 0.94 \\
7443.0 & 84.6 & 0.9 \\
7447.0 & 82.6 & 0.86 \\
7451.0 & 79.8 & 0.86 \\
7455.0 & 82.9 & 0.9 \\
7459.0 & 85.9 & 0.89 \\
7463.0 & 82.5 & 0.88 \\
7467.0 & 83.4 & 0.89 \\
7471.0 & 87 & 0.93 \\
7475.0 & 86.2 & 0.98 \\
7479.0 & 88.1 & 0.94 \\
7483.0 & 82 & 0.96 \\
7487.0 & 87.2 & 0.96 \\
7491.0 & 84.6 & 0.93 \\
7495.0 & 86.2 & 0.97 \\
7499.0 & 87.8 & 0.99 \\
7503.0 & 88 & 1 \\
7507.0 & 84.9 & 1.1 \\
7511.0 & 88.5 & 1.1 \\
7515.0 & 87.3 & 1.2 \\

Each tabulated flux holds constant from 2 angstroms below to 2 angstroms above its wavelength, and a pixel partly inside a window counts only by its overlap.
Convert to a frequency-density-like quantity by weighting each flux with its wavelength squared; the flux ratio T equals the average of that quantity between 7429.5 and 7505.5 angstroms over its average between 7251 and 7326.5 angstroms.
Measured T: 1.4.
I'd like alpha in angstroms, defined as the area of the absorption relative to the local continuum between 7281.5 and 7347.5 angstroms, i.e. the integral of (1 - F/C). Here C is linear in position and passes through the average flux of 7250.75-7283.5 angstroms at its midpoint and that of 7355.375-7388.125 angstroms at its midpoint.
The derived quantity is -1.2 angstroms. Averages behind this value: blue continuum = 58.4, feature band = 68.2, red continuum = 77.5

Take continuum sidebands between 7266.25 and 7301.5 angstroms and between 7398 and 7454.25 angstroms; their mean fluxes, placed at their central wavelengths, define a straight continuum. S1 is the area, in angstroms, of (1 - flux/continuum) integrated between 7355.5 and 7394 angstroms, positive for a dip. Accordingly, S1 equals -1.58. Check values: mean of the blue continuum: 61.7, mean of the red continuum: 82.3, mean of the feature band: 78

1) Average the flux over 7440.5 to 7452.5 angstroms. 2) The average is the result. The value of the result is 82.5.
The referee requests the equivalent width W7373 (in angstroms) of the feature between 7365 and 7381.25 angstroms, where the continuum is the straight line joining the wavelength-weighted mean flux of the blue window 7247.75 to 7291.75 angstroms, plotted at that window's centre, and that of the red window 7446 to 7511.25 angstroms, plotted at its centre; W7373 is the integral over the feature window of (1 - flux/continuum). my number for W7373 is -1.2 angstroms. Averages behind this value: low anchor 59.2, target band 77.6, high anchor 85.1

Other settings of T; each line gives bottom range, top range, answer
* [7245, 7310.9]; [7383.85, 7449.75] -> 1.40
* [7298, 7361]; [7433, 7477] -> 1.23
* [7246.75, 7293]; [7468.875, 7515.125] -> 1.55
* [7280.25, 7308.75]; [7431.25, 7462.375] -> 1.35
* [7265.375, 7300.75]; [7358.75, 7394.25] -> 1.31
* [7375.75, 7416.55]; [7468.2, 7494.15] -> 1.09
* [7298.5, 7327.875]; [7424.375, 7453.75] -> 1.26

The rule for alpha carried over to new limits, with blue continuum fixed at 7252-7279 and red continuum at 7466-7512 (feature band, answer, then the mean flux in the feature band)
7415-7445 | -1.86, 83.6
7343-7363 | -1.27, 73.4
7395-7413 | -1.14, 80.2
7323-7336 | -0.76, 70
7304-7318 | -1.08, 68.7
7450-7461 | -0.16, 83.1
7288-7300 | -0.45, 63.9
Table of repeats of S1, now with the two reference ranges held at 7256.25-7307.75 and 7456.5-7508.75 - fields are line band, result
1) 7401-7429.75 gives -1.5 angstroms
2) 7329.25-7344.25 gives -1.0 angstroms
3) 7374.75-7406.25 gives -2.4 angstroms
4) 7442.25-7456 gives -0.1 angstroms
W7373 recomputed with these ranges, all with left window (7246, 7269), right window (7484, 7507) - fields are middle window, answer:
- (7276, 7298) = -0.7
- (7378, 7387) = -1.1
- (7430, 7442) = -0.8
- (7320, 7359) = -2.8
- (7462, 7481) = -0.5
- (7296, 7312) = -1.0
